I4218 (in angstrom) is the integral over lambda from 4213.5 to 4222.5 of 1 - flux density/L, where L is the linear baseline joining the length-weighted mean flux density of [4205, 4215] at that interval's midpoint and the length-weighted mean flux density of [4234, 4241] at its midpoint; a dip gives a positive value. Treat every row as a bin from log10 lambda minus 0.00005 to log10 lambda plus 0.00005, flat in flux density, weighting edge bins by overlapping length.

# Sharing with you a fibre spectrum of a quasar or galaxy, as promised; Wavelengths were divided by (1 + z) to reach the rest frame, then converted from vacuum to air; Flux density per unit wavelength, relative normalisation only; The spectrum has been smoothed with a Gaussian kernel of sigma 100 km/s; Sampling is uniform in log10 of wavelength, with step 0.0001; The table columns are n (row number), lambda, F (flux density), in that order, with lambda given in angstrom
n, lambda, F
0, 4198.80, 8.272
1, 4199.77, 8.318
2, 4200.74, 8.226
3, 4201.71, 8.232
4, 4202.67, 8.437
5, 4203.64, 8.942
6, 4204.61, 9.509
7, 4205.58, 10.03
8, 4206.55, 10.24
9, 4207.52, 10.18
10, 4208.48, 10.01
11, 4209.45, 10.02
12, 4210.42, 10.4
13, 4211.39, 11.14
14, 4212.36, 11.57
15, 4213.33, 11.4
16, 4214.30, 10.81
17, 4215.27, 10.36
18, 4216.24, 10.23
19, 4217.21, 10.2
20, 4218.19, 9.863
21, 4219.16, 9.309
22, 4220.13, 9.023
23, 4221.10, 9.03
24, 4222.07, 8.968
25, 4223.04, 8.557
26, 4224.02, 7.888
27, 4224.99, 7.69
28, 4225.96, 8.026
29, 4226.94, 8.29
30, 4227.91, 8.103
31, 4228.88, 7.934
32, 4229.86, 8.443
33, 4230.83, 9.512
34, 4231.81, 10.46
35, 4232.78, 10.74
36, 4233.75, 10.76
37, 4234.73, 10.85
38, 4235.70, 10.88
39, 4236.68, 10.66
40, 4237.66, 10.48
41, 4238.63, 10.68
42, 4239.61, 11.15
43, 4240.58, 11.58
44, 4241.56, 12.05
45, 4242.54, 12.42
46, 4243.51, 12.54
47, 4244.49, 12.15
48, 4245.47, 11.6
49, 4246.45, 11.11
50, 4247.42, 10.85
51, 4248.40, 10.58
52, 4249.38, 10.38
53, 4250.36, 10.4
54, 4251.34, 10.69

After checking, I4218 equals 0.7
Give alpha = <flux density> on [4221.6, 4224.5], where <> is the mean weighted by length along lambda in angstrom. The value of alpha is 8.45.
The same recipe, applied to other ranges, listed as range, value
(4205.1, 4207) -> 10.1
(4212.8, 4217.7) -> 10.6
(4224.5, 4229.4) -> 8.01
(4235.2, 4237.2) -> 10.7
